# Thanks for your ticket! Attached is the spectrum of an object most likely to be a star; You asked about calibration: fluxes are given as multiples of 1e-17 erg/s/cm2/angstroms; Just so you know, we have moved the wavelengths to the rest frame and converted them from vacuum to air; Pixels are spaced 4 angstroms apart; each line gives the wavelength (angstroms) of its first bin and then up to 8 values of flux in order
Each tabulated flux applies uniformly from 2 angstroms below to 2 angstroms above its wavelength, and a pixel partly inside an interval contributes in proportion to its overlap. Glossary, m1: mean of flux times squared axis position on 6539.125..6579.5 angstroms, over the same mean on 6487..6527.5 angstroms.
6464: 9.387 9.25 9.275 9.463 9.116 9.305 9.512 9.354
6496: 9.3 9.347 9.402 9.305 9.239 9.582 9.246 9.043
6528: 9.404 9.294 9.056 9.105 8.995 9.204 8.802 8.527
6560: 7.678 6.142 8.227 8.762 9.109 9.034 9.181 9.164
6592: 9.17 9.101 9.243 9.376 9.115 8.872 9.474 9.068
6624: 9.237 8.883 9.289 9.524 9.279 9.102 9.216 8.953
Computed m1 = 0.92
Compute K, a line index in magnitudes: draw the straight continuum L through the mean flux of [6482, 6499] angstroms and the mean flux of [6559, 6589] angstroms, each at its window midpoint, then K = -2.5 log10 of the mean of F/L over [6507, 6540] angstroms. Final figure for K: -0.03 mag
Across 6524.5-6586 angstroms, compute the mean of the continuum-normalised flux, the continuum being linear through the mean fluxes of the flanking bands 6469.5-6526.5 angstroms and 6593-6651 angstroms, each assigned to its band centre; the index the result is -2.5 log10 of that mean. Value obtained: 0.067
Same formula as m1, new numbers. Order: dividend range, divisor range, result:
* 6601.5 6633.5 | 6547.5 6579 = 1.12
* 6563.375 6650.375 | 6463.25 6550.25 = 1.00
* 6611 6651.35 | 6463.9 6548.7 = 1.03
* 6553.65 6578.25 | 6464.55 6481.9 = 0.90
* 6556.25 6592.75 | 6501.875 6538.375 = 0.93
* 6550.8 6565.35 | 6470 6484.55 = 0.86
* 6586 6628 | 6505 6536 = 1.01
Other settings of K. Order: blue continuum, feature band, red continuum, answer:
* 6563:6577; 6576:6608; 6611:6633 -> -0.076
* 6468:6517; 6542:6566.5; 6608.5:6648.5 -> 0.130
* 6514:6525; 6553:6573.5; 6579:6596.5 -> 0.167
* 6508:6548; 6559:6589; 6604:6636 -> 0.097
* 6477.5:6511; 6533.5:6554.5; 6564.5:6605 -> 0.009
